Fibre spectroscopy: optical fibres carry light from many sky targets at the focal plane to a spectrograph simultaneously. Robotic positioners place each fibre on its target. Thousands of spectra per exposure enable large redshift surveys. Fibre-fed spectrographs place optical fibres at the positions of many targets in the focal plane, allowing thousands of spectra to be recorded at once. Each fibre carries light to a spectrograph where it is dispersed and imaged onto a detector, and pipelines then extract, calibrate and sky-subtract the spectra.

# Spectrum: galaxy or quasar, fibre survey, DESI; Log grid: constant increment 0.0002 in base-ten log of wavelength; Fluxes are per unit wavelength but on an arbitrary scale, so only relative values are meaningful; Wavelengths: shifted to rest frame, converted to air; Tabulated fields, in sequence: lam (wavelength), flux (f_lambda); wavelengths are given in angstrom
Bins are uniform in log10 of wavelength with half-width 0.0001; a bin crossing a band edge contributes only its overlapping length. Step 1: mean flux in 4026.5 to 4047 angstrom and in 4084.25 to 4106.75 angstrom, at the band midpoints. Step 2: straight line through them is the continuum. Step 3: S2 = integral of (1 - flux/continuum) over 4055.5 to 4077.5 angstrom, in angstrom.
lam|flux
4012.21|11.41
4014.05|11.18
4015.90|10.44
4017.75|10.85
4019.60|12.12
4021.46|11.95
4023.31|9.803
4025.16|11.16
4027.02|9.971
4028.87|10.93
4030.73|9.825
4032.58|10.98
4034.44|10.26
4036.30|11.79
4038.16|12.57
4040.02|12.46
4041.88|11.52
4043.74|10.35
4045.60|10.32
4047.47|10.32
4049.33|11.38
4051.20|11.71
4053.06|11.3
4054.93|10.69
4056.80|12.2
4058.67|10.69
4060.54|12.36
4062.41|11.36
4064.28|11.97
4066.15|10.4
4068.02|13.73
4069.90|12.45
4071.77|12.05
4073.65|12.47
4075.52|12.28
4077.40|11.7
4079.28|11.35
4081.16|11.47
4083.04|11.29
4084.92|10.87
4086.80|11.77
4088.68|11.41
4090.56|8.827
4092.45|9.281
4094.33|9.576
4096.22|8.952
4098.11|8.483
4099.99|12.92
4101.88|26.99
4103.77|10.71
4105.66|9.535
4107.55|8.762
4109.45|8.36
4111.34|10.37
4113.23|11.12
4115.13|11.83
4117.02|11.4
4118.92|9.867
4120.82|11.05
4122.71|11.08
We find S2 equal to -1.3 angstrom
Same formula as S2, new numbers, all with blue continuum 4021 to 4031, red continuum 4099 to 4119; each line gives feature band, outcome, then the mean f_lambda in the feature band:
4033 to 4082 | -1.9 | 11.6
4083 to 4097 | 1.8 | 10.2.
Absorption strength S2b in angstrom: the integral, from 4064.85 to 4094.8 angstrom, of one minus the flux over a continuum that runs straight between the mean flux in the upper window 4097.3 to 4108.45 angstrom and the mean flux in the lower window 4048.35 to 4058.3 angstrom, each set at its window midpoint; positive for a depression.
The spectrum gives 2.2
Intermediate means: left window 11.4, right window 13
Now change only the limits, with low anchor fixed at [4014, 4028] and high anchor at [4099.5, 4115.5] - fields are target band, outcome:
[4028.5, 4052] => 0.2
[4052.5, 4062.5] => 0.0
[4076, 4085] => 0.3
